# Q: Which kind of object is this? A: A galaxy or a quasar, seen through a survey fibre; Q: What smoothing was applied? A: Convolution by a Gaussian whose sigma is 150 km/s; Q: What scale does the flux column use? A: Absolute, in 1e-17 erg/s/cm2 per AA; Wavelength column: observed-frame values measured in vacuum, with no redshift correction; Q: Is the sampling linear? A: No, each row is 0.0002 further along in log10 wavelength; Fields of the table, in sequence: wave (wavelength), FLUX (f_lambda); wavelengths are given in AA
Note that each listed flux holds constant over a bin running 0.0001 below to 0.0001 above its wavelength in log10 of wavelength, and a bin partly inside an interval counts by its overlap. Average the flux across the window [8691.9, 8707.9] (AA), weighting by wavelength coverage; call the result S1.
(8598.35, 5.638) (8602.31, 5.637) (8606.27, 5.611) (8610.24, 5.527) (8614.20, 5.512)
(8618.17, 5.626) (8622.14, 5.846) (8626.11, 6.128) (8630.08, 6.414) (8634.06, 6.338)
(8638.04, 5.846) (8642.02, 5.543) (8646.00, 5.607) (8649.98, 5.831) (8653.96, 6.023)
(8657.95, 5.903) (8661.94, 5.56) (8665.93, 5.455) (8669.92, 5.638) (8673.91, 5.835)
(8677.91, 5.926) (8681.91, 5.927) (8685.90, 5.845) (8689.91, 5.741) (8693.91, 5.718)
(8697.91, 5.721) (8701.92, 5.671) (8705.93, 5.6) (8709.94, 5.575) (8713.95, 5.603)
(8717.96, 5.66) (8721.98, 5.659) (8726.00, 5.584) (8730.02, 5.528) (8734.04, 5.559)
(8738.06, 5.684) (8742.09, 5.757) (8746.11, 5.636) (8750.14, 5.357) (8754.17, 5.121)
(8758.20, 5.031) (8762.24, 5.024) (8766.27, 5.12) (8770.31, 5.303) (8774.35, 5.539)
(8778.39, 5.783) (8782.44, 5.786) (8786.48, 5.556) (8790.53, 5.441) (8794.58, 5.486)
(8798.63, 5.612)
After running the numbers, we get 5.68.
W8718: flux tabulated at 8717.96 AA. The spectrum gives 5.66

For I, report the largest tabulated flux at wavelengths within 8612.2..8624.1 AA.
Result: 5.846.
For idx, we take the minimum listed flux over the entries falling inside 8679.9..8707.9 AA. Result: 5.6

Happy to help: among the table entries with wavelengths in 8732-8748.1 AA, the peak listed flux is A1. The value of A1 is 5.757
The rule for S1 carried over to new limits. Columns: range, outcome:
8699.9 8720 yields 5.62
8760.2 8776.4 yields 5.25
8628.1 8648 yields 5.95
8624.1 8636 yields 6.29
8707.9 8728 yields 5.62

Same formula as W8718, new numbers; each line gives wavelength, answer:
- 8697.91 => 5.721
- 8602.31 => 5.637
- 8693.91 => 5.718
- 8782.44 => 5.786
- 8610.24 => 5.527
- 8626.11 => 6.128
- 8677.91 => 5.926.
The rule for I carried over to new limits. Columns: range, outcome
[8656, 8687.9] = 5.927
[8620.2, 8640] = 6.414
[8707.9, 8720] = 5.66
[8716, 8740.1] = 5.684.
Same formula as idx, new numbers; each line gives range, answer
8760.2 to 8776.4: 5.024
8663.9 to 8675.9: 5.455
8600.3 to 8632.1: 5.512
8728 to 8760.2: 5.031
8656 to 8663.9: 5.56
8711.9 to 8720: 5.603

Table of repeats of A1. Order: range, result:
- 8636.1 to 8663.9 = 6.023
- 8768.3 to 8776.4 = 5.539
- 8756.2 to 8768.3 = 5.12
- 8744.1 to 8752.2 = 5.636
